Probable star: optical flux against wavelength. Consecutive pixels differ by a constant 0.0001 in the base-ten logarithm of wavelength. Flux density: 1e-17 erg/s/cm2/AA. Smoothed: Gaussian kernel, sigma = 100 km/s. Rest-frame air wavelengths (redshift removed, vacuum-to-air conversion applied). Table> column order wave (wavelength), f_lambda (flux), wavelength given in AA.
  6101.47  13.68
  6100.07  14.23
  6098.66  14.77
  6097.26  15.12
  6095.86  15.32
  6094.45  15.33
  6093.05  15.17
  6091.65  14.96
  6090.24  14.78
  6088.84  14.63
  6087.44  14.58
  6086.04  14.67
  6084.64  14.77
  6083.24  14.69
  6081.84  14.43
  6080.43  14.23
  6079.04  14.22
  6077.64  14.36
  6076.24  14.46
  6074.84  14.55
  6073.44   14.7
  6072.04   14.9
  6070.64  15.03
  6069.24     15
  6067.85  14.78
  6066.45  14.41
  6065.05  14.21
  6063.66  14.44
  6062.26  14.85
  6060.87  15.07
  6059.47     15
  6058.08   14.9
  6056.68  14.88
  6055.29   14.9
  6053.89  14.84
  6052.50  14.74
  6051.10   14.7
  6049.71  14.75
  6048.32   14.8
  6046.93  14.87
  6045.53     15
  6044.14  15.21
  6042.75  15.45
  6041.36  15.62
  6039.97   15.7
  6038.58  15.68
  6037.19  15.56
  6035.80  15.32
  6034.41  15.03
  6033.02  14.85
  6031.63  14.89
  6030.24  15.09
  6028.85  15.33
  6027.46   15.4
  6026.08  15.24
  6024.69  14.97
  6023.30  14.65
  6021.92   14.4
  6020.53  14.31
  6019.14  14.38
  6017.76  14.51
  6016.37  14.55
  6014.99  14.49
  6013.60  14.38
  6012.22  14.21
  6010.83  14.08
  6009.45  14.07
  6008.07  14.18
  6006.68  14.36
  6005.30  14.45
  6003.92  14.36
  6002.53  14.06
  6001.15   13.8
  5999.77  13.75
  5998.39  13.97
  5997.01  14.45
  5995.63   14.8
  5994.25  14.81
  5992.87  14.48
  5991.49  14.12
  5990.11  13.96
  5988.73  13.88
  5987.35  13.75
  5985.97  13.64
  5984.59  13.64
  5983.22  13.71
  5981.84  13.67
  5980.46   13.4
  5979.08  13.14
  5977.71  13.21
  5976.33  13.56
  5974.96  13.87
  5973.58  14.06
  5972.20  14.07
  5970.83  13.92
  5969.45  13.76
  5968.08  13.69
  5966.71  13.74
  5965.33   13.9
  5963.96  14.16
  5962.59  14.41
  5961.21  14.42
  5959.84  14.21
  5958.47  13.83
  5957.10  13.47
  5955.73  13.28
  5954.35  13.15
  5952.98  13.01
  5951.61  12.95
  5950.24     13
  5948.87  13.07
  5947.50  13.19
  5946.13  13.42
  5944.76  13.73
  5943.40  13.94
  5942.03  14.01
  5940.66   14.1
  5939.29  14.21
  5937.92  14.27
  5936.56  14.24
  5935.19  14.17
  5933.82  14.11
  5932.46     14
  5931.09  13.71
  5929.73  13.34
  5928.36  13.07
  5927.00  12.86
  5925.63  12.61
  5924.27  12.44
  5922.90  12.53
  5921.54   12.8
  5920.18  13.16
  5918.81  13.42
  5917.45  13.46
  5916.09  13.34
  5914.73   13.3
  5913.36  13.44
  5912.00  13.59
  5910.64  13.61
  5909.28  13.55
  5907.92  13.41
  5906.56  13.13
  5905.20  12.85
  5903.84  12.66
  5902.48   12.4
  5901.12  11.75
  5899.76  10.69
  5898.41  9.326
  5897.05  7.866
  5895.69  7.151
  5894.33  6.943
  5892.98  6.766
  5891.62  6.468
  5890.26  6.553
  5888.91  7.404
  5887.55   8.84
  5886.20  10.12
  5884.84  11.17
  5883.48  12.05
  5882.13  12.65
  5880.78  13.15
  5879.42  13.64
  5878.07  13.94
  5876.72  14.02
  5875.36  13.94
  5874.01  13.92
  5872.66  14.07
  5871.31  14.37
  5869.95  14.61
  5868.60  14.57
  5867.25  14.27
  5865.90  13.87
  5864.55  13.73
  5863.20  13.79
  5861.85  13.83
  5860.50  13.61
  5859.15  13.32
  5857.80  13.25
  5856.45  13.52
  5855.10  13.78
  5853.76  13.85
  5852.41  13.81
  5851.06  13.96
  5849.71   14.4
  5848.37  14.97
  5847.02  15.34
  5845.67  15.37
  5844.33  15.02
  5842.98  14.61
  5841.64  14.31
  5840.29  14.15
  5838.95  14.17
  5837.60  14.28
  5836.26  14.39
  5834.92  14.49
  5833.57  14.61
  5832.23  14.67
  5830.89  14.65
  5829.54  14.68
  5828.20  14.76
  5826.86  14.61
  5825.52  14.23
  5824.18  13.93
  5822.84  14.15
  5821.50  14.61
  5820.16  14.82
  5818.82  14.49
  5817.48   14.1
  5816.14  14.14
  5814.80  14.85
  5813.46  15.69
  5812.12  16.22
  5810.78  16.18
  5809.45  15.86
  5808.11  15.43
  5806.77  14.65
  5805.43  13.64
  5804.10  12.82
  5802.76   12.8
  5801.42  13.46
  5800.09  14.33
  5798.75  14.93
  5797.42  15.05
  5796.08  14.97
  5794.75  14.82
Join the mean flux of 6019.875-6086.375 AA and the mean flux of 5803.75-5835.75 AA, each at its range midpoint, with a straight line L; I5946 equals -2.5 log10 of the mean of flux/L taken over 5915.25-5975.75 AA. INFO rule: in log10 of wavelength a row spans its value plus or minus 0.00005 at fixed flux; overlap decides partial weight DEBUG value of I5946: 0.09 mag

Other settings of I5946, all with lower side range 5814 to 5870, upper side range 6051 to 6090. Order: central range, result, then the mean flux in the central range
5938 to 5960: 0.07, 13.5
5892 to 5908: 0.37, 10.2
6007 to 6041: -0.02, 14.8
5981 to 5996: 0.04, 14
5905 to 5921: 0.08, 13.4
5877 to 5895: 0.39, 10.1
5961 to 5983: 0.06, 13.8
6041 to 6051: -0.03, 15.1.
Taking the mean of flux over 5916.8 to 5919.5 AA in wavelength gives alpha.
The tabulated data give 13.4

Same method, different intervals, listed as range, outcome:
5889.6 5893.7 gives 6.6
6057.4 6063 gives 15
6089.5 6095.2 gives 15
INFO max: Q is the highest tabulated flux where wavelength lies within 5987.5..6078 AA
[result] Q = 15.7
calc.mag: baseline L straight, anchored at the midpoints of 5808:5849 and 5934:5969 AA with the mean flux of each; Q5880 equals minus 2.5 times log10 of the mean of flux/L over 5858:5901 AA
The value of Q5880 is 0.227 mag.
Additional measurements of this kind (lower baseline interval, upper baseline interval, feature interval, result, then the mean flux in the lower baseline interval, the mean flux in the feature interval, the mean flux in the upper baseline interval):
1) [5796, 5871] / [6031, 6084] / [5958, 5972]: 0.050 mag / 14.4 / 14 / 14.9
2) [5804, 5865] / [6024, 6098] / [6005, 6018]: 0.037 mag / 14.4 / 14.3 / 14.9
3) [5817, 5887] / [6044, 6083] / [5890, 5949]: 0.152 mag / 14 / 12.4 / 14.7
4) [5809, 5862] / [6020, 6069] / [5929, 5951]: 0.073 mag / 14.5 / 13.8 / 15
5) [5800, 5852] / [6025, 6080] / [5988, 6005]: 0.048 mag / 14.6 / 14.2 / 14.9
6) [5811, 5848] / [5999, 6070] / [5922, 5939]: 0.096 mag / 14.7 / 13.5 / 14.8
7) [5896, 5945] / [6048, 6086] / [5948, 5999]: -0.015 mag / 13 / 13.8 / 14.7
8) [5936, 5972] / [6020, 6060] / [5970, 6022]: 0.024 mag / 13.7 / 14.1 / 15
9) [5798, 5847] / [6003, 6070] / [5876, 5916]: 0.296 mag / 14.6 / 11.2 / 14.8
